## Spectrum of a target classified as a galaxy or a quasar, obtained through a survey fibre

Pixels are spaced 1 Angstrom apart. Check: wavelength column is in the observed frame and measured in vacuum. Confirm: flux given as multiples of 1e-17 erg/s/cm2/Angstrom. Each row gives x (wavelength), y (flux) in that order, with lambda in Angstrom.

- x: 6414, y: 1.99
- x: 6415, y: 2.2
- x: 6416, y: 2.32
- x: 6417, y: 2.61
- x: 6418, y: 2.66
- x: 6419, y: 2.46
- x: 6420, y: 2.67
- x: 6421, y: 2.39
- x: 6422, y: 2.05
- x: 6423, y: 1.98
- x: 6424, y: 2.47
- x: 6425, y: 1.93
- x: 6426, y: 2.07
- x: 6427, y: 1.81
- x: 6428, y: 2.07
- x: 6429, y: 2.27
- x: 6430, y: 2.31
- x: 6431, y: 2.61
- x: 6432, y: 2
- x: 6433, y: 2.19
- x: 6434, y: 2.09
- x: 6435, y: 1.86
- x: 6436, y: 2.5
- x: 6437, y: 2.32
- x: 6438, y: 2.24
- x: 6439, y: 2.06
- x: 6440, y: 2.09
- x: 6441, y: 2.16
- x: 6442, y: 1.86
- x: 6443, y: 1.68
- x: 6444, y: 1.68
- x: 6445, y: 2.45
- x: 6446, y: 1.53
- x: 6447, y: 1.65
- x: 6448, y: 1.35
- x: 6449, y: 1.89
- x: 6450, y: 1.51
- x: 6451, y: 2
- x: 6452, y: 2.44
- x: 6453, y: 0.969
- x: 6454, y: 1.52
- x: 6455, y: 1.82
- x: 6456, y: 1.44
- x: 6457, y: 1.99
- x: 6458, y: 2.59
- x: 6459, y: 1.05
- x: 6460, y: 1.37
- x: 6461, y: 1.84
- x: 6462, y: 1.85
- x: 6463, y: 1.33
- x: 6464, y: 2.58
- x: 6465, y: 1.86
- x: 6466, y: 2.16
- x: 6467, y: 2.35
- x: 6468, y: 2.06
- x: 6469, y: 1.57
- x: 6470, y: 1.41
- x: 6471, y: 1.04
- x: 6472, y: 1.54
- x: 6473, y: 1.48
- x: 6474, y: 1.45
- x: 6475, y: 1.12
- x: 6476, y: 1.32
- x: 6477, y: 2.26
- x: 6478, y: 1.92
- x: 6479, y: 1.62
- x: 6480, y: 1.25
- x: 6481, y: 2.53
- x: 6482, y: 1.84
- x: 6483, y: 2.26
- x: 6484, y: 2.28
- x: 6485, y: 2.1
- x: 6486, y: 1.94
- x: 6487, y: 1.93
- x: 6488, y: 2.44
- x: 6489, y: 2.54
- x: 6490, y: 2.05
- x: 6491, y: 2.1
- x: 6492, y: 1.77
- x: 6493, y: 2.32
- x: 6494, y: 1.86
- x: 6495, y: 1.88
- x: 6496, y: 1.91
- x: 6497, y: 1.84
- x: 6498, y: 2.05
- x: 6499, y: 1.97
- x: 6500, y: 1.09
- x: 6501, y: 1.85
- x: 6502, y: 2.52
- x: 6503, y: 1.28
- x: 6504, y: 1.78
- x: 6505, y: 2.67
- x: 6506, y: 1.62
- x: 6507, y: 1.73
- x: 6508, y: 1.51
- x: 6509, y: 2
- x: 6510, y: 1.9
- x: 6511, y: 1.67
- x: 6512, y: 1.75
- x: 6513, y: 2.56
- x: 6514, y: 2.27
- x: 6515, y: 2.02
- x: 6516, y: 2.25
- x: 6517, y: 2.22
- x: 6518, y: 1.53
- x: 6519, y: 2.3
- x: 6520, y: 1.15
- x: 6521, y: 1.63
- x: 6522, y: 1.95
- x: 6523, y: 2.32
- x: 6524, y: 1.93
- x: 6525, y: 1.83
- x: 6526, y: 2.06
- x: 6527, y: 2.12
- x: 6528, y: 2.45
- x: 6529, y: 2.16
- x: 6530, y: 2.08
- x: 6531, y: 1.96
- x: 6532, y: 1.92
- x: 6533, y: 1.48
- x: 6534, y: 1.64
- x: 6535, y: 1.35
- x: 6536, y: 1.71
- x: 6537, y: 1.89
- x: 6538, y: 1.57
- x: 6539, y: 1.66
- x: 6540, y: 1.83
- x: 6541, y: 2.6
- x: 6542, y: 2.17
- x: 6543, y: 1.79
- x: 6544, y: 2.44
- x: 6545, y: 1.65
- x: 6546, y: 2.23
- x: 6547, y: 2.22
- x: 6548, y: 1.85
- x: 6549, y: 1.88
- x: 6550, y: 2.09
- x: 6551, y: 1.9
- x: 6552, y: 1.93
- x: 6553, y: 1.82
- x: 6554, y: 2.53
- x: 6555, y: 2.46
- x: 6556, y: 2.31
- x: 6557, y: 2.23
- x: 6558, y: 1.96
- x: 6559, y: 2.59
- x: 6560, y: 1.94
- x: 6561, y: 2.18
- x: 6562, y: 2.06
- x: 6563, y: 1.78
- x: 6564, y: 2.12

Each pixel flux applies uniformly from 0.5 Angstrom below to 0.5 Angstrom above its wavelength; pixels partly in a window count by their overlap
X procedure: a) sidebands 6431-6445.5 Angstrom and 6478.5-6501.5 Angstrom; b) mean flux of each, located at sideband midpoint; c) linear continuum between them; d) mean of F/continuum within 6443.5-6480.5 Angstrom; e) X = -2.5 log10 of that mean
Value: 0.19 mag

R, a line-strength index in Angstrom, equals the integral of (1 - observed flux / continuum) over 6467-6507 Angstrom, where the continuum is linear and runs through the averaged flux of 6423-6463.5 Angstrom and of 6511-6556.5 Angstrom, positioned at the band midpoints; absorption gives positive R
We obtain 1.8 Angstrom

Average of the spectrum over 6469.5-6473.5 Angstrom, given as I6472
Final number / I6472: 1.37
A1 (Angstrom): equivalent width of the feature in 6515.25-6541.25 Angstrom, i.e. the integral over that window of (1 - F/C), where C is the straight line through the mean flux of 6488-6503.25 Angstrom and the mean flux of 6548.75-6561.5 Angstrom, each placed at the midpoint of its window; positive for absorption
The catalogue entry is 2.02 Angstrom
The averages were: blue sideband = 1.96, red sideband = 2.15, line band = 1.9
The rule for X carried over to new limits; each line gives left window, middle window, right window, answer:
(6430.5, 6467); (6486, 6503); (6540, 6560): 0.01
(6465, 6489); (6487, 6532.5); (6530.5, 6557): -0.04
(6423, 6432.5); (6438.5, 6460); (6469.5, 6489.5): 0.13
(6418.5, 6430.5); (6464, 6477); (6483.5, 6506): 0.23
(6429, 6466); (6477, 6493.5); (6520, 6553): -0.08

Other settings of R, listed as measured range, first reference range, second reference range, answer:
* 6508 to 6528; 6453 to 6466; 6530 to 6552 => -1.20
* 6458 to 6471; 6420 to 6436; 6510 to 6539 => 1.78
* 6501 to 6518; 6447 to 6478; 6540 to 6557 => -0.33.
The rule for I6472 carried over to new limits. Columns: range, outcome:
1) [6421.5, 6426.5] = 2.1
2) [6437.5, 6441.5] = 2.14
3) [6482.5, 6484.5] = 2.27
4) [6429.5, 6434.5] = 2.24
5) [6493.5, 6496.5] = 1.88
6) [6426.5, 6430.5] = 2.12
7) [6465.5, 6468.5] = 2.19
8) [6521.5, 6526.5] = 2.02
